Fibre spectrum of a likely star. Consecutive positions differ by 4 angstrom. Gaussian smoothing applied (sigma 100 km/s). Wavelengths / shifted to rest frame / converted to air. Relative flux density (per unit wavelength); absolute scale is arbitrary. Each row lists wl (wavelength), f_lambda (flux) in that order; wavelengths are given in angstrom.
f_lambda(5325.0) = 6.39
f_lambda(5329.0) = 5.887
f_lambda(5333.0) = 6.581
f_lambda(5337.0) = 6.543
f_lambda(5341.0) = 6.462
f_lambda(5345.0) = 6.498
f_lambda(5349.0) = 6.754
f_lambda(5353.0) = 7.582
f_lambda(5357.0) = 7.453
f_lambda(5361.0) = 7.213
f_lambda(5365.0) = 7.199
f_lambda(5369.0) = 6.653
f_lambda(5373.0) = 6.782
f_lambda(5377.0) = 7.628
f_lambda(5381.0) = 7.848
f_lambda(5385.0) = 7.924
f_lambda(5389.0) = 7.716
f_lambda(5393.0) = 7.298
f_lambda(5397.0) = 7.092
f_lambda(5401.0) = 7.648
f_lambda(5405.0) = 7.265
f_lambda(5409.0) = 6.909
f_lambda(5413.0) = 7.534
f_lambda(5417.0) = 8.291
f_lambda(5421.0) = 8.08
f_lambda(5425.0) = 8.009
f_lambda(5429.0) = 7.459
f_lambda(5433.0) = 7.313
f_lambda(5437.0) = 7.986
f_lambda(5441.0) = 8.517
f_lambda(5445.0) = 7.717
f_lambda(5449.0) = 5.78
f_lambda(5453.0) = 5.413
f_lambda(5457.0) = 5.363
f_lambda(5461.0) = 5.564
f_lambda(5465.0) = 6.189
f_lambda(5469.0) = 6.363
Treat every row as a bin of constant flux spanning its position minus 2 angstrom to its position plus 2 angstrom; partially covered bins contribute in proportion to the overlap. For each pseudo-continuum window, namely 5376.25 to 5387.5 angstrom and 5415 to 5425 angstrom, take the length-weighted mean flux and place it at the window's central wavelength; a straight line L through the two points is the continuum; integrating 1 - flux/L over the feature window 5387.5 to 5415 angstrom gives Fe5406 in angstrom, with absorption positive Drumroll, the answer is 2.20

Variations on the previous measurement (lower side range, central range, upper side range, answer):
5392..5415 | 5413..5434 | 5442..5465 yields -3.1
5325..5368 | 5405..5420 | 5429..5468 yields -1.9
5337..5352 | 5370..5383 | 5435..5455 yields -1.1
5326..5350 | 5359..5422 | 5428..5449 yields -3.4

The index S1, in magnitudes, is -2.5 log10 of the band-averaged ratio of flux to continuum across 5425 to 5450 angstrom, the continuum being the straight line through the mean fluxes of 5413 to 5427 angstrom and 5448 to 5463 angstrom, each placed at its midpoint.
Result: -0.12 mag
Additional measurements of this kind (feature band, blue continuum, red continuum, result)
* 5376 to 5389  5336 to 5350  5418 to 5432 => -0.091 mag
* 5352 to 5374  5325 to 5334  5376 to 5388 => 0.012 mag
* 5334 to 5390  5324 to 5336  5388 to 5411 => -0.059 mag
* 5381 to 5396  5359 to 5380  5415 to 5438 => -0.039 mag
